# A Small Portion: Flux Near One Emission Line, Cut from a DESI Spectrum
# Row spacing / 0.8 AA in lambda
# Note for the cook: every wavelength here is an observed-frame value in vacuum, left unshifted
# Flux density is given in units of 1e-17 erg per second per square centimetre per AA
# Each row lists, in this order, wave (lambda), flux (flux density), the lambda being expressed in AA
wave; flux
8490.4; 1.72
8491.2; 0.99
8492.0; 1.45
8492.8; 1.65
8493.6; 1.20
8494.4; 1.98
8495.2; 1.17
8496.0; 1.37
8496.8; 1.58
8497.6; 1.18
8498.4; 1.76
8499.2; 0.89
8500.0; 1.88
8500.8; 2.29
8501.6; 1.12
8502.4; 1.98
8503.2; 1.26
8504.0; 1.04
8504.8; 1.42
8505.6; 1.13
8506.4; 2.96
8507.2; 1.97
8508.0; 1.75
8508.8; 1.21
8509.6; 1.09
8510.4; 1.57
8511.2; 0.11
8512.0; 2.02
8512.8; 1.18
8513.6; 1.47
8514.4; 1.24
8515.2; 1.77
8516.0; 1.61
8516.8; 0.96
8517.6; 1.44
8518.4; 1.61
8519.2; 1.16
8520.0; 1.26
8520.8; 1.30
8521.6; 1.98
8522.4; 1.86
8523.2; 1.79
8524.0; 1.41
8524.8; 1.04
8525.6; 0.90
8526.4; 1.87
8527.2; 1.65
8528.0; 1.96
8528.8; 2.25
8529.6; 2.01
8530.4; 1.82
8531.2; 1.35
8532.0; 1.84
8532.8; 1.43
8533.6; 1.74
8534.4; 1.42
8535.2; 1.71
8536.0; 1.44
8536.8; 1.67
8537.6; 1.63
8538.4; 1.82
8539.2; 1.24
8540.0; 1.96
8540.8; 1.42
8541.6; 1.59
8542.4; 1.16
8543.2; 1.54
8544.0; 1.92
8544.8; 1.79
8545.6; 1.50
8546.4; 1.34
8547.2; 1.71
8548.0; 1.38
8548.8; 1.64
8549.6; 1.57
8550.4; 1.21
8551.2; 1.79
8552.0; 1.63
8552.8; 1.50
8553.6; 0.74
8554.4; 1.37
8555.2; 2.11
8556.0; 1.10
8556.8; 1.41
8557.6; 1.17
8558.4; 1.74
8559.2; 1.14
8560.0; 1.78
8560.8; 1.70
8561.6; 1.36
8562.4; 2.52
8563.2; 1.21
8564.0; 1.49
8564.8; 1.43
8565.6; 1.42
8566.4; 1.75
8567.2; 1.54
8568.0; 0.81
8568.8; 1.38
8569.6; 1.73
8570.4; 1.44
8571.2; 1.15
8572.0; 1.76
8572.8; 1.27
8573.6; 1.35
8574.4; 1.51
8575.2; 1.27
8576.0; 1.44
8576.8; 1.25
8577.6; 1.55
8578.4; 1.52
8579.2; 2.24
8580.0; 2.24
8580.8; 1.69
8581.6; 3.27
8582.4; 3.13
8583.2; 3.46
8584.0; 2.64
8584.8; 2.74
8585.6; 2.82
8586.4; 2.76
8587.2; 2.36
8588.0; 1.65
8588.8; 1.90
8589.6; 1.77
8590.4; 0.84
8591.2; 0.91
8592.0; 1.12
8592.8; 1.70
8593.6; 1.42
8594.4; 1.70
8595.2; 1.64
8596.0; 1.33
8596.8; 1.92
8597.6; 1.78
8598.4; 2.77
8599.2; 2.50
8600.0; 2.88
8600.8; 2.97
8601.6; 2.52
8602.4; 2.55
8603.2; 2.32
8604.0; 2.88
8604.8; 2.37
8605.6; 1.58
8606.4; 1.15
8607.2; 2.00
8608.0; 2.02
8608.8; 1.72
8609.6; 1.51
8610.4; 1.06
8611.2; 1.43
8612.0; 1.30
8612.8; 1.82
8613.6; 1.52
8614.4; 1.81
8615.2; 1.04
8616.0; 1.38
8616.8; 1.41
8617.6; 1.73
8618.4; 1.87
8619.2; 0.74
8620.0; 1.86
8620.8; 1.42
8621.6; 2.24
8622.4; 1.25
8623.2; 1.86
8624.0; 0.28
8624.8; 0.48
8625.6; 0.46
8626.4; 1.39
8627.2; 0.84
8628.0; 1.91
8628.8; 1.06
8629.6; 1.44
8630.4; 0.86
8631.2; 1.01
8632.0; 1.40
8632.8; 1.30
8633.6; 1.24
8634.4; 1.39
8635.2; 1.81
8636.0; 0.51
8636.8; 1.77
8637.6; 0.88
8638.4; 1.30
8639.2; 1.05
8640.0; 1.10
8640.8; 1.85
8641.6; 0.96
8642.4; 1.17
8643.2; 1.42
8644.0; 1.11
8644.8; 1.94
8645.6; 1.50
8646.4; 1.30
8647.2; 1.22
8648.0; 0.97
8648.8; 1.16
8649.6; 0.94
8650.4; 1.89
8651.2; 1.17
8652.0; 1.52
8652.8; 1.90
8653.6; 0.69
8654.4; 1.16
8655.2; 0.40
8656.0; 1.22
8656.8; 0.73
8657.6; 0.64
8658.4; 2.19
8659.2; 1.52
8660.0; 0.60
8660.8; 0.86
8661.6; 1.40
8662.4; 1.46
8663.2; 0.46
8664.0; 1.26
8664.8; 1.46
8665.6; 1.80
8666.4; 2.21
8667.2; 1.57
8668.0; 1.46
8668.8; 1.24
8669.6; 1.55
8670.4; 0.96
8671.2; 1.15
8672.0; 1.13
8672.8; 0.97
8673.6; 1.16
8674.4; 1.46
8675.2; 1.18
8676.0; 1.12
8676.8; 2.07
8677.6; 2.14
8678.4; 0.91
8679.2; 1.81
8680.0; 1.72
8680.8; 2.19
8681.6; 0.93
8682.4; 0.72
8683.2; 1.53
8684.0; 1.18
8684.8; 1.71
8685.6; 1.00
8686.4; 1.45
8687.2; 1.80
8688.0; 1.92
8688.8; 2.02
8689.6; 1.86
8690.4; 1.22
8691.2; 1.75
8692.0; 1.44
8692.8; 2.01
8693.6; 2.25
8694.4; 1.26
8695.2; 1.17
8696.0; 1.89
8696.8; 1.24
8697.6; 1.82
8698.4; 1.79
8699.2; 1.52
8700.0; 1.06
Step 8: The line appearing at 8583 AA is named [S II] 6716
